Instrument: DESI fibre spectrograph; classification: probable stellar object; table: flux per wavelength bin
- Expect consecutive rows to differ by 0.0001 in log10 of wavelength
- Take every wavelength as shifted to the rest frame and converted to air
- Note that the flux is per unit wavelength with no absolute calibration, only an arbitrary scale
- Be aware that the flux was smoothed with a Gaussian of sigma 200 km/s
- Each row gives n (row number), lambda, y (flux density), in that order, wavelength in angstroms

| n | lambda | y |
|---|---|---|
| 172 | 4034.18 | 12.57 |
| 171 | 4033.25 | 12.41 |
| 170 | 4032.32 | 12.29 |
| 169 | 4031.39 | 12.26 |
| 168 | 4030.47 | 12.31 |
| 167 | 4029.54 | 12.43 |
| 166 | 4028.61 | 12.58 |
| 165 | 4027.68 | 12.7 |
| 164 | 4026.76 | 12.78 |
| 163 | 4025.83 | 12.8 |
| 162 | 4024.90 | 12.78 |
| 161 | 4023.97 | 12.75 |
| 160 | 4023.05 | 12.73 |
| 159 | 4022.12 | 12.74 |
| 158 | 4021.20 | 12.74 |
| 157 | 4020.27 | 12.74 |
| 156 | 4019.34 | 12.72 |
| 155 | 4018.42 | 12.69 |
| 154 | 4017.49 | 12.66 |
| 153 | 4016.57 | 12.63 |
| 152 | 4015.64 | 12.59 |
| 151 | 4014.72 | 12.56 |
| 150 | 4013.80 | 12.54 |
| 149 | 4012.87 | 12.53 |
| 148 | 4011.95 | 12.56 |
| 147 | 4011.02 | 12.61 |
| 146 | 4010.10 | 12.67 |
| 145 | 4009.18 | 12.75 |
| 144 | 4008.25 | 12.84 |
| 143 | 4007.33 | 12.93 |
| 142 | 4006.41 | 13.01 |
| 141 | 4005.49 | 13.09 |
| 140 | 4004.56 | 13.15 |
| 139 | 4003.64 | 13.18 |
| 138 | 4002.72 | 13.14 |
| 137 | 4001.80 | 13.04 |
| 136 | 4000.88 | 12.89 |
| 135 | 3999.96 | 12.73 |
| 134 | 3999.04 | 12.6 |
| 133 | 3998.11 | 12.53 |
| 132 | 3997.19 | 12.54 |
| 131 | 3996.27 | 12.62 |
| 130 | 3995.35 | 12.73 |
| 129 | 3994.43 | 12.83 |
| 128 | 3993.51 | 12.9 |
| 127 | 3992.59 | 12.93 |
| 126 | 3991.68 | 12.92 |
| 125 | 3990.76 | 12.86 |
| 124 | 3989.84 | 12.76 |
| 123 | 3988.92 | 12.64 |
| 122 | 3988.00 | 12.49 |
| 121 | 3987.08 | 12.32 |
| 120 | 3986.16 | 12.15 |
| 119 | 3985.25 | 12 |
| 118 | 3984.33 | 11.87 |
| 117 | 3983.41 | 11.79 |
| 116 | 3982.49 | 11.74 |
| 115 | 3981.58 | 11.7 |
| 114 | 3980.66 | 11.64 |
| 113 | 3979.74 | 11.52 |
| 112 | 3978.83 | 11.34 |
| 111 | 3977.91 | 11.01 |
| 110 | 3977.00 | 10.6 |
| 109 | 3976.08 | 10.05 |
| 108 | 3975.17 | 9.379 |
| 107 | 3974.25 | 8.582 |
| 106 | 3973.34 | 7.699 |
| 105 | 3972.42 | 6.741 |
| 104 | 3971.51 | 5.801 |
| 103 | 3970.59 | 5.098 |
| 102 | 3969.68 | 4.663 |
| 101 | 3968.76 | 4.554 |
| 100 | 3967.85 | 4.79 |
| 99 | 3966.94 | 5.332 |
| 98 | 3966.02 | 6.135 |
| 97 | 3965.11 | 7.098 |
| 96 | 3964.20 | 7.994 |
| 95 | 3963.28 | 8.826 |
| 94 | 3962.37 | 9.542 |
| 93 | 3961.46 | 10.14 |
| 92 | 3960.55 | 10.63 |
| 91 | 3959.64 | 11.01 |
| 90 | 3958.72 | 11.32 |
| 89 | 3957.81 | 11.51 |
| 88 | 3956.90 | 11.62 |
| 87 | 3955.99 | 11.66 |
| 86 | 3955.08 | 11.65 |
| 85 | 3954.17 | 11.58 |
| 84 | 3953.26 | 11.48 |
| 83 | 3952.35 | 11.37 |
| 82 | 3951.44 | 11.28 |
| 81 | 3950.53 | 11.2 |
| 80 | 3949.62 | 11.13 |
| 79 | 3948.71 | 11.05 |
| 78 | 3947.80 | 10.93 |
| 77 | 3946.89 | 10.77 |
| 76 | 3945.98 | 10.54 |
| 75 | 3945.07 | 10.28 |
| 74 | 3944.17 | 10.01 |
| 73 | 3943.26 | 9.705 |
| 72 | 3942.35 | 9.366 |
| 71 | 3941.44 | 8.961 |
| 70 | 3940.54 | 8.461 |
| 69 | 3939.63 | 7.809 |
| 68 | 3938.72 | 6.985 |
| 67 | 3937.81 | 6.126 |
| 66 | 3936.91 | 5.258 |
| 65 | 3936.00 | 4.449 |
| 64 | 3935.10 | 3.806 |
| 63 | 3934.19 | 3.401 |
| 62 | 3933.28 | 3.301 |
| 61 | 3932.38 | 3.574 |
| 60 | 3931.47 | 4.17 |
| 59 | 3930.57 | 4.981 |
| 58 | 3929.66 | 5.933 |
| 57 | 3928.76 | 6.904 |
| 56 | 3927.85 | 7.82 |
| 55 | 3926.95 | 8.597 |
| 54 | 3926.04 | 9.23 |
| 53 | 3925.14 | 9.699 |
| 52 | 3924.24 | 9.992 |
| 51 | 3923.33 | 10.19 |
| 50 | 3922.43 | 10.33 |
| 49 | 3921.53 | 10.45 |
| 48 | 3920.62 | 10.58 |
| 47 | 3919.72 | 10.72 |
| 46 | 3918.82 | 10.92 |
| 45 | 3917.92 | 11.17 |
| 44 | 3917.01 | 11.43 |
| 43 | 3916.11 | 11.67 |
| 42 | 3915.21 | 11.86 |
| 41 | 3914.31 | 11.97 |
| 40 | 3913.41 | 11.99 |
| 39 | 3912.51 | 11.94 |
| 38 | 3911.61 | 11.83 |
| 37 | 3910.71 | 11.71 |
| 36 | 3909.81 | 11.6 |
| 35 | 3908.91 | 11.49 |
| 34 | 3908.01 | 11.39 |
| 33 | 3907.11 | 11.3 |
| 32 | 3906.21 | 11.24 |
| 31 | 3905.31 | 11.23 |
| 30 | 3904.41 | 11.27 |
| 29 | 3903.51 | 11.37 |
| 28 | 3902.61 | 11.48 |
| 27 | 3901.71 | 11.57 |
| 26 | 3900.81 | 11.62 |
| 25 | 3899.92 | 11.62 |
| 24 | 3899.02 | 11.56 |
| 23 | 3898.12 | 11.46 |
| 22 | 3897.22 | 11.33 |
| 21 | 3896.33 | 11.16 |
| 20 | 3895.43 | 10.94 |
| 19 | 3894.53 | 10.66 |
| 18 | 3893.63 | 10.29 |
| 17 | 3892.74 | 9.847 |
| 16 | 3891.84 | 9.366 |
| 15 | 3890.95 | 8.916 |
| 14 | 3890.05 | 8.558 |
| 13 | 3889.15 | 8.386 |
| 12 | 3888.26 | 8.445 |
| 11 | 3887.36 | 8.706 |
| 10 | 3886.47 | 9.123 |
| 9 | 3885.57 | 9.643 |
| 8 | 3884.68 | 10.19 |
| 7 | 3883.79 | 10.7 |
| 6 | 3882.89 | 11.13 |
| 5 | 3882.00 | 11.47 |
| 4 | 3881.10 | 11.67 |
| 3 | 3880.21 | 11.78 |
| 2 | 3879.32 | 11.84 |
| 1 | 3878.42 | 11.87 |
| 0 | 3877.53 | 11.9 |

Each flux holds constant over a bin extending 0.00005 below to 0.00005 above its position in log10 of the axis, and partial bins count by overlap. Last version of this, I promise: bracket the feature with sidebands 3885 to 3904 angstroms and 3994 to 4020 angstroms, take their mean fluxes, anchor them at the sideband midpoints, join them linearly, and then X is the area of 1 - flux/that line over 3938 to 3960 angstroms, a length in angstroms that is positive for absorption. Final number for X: 2.0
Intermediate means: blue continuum 10.3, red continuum 12.8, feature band 10.4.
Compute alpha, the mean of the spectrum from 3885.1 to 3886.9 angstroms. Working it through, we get 9.39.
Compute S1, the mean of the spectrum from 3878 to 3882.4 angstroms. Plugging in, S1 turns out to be 11.7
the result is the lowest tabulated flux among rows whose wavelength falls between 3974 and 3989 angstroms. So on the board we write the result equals 8.582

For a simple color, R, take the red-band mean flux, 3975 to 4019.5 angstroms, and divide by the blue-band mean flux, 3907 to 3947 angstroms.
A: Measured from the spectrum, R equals 1.38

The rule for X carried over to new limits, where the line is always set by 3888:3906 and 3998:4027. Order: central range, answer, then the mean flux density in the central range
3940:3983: 8.1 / 9.56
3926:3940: 7.0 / 5.65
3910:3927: 0.1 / 10.9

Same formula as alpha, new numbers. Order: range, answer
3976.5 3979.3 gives 11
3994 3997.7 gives 12.7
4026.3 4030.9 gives 12.6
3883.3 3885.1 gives 10.5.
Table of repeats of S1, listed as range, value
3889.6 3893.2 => 9.18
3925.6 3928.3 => 8.54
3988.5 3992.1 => 12.8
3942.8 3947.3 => 10.3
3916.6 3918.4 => 11.3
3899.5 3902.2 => 11.6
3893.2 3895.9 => 10.6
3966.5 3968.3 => 5.07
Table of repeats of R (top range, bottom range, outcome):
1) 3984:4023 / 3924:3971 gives 1.52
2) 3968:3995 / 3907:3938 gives 1.17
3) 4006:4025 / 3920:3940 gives 1.81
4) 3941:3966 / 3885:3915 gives 0.97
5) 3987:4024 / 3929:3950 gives 1.72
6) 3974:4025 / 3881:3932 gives 1.20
